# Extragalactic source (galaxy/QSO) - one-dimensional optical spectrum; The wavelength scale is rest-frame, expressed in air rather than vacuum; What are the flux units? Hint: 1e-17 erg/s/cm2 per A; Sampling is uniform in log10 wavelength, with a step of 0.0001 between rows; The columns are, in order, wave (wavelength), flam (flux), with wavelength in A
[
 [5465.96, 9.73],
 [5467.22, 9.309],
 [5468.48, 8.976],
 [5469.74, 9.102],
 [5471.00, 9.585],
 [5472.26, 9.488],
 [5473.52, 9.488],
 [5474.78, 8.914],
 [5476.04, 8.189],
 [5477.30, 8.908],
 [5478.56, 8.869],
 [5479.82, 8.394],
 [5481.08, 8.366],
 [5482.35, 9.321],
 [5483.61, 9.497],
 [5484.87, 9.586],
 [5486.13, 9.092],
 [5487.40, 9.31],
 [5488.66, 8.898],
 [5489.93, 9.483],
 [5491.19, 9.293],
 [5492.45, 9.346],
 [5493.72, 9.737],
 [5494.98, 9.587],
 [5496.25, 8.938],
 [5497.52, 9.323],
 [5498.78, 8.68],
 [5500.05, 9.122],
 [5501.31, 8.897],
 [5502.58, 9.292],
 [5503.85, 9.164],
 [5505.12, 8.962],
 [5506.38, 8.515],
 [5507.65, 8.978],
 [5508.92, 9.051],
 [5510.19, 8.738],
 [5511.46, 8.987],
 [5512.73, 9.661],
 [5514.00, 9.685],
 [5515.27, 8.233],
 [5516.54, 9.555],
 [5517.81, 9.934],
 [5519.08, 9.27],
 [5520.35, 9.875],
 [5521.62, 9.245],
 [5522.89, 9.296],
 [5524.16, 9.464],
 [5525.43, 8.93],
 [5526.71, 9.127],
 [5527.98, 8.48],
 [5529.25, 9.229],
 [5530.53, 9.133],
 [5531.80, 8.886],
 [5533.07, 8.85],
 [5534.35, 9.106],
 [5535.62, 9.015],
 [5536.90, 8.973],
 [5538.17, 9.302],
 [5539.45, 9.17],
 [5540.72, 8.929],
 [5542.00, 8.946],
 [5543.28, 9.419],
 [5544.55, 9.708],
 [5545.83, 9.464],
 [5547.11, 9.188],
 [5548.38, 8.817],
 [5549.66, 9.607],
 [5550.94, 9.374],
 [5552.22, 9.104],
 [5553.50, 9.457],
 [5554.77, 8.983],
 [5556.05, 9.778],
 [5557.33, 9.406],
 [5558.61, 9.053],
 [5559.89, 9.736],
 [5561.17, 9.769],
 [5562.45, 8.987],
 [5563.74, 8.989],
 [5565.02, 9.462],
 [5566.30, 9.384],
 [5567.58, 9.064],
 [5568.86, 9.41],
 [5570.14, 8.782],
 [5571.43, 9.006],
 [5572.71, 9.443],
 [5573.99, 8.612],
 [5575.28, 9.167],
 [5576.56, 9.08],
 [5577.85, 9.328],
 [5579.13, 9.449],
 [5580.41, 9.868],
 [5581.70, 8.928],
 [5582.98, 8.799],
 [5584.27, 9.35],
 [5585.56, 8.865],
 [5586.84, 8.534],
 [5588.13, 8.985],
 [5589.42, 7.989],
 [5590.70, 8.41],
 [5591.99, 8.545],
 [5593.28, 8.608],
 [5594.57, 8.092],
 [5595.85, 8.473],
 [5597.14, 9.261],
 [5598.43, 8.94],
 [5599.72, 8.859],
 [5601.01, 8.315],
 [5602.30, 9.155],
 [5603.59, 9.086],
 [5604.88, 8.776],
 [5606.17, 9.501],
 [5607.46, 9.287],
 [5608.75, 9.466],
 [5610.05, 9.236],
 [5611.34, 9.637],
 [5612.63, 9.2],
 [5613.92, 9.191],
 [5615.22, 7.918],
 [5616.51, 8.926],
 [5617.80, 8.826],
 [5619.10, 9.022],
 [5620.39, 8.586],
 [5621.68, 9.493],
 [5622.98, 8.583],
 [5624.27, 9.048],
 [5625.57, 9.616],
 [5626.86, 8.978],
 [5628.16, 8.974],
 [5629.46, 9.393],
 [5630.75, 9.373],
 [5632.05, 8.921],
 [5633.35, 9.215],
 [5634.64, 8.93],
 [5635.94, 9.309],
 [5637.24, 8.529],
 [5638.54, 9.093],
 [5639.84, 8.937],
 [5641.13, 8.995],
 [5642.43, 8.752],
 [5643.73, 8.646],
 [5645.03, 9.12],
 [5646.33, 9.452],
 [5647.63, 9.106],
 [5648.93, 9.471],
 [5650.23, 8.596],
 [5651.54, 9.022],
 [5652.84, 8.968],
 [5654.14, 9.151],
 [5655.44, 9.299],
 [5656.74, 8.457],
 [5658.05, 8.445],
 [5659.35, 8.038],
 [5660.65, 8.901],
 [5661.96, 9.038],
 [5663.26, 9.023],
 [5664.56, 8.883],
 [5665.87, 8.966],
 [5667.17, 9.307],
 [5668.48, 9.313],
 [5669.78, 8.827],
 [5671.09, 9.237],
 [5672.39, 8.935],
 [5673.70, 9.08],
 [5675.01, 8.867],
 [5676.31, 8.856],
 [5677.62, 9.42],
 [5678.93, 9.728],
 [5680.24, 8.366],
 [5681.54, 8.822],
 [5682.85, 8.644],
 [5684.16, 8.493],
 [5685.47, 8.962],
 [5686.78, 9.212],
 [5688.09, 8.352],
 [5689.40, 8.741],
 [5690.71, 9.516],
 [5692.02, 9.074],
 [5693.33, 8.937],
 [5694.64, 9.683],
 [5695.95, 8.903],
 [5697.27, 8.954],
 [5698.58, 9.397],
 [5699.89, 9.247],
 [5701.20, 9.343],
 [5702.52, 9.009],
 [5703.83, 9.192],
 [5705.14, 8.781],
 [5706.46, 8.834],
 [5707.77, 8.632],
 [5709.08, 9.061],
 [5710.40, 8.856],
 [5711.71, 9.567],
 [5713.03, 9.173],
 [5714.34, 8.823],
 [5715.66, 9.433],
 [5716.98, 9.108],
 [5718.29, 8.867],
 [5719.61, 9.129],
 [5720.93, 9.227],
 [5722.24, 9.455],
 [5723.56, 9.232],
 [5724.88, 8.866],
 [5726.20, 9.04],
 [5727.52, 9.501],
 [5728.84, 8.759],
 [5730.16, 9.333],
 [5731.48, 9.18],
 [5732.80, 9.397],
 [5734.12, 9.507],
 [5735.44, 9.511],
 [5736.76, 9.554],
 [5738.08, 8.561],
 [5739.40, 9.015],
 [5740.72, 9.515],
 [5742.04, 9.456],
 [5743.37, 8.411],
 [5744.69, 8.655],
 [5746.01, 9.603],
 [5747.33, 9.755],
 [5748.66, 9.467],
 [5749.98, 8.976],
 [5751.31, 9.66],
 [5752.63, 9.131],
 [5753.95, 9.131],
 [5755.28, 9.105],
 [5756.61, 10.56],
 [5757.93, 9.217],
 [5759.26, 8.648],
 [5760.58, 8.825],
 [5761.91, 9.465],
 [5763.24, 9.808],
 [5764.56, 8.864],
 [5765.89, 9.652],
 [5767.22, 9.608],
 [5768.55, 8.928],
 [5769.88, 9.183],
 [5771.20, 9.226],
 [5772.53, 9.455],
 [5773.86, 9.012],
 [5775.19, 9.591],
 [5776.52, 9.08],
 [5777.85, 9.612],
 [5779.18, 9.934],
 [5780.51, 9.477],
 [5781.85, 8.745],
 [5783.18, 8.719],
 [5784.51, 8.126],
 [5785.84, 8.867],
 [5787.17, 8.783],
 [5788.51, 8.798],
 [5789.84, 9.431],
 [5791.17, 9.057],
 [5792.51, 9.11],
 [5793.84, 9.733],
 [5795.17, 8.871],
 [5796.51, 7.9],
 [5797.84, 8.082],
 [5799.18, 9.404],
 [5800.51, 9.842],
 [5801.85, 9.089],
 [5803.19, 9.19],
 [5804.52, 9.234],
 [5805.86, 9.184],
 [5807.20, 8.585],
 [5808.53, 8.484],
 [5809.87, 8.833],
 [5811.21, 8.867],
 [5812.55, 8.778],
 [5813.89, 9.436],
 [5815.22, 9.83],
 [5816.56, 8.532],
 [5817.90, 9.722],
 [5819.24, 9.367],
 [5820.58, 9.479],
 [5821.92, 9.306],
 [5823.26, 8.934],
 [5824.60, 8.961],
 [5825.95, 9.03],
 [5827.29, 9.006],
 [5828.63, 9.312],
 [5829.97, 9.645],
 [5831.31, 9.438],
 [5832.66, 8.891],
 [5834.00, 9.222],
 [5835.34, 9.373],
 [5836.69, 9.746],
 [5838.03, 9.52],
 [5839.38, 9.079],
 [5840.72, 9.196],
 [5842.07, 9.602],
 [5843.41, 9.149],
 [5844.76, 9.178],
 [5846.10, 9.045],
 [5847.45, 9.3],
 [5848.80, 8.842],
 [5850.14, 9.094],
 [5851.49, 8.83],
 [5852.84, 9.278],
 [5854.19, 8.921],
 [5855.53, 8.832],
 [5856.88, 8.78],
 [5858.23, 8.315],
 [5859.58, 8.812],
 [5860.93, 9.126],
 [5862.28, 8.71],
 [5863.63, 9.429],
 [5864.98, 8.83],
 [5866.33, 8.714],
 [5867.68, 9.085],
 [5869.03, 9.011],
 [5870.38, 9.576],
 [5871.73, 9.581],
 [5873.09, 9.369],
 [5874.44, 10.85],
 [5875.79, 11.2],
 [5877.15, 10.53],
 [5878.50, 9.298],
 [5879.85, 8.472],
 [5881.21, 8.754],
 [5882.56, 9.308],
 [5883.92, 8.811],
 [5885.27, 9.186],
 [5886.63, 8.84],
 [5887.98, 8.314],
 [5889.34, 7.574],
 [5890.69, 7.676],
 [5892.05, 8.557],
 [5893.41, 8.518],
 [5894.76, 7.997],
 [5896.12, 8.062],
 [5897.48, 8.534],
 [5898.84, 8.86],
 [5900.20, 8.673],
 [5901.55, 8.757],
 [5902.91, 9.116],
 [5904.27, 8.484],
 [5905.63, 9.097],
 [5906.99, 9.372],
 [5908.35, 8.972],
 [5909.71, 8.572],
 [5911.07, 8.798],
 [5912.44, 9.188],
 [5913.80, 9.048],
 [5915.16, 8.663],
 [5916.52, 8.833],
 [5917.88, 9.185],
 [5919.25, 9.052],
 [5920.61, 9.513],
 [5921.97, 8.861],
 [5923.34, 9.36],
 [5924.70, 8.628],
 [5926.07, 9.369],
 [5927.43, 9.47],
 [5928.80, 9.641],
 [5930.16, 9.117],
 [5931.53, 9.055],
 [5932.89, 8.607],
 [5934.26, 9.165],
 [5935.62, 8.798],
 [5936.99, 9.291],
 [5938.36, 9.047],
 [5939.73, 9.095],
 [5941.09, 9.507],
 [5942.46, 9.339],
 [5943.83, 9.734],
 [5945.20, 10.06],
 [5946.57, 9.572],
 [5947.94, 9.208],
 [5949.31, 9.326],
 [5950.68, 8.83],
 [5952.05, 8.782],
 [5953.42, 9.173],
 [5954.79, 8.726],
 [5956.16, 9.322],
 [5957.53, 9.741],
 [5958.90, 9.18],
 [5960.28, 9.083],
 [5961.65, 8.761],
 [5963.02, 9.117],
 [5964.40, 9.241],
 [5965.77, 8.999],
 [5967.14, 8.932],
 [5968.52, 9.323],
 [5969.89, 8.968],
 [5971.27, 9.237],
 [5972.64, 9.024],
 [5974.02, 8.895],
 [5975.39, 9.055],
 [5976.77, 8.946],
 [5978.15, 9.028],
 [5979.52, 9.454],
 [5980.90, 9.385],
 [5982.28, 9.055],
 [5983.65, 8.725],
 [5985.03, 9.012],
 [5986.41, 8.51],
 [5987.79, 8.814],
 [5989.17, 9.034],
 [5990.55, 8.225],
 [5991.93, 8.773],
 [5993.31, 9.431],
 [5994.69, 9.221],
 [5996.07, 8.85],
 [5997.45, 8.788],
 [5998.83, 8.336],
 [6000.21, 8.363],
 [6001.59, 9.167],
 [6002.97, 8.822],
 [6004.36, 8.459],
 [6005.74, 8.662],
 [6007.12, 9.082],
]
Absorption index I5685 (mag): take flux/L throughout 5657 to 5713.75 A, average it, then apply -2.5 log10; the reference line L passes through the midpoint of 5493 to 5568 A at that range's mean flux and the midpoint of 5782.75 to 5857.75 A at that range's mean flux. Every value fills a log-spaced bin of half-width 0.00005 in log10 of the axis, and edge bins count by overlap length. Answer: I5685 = 0.018 mag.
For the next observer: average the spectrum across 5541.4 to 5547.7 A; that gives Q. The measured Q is 9.34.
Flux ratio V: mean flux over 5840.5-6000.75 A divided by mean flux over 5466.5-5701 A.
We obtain 1.0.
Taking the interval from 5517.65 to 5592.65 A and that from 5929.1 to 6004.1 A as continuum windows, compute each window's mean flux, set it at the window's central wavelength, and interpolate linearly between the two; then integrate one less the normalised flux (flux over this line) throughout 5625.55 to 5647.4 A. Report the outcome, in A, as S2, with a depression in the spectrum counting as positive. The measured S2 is 0.2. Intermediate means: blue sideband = 9.16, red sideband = 9.06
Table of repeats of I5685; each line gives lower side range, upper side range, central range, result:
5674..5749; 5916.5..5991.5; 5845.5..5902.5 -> 0.018 mag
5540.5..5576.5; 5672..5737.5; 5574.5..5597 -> 0.044 mag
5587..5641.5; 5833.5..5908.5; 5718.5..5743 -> -0.028 mag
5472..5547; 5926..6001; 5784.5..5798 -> 0.030 mag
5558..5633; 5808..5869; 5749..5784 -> -0.024 mag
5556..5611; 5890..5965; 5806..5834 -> -0.012 mag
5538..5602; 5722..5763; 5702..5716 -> 0.022 mag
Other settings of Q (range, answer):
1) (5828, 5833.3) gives 9.32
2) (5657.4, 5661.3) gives 8.47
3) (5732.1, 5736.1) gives 9.47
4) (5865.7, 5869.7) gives 8.94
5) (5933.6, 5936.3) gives 9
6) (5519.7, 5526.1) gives 9.36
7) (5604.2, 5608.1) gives 9.19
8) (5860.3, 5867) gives 8.96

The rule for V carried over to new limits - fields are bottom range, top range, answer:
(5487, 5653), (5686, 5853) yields 1.01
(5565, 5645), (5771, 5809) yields 1.01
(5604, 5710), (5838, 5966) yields 1.01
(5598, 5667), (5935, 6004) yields 1.01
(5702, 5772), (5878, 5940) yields 0.96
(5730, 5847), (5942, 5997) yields 0.99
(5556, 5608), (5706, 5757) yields 1.02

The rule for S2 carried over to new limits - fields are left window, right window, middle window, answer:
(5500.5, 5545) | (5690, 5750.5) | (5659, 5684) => 0.53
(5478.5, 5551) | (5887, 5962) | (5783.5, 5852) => -0.63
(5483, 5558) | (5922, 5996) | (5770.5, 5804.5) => 0.23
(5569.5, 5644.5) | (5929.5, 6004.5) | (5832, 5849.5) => -0.42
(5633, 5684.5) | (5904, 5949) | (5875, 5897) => 0.71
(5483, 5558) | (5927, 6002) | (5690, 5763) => -0.34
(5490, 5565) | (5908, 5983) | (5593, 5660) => 1.61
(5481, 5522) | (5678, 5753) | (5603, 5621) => 0.23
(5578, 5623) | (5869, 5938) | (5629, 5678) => -0.27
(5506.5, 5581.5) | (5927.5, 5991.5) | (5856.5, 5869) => 0.36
